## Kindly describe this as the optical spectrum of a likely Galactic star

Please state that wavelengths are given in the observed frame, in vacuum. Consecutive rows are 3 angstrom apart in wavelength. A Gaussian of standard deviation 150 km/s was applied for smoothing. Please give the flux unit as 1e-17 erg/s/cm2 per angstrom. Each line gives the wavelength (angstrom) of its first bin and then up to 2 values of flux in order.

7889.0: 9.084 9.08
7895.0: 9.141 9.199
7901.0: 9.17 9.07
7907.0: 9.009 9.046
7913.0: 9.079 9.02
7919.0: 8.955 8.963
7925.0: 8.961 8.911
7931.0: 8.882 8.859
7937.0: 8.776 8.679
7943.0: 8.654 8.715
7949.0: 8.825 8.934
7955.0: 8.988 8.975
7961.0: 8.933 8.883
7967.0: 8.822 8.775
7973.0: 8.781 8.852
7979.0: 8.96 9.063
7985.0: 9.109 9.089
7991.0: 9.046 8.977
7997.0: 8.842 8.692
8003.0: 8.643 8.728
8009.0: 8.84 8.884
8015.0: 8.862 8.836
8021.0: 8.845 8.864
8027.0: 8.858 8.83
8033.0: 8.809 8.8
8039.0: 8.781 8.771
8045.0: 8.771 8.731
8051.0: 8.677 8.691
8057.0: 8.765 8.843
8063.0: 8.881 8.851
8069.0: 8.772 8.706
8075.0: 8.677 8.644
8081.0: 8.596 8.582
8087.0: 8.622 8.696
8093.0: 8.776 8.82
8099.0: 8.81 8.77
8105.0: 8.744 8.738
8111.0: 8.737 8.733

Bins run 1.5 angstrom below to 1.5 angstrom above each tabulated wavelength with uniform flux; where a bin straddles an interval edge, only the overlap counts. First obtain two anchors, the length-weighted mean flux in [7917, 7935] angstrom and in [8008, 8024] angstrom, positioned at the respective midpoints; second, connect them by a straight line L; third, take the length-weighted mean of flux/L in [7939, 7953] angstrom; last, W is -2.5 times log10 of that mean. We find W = 0.019 mag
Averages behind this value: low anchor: 8.93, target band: 8.76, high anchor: 8.85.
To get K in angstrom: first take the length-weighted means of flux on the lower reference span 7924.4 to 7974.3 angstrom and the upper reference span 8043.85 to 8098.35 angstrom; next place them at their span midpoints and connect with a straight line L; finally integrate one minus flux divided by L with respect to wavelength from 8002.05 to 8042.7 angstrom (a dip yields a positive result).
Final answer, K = -0.2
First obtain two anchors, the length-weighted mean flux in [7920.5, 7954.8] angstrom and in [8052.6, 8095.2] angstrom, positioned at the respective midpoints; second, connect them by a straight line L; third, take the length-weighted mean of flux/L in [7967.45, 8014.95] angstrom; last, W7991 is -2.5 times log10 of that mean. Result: -0.01 mag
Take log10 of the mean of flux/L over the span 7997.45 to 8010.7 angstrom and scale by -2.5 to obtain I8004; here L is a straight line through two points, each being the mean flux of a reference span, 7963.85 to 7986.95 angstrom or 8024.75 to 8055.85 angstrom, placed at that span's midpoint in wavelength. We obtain 0.01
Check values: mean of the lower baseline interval 8.91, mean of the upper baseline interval 8.77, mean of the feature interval 8.74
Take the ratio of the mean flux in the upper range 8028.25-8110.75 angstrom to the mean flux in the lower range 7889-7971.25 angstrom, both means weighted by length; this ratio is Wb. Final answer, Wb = 0.98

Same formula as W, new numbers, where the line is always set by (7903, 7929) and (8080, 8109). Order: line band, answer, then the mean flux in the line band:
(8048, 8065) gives 0.00 mag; 8.77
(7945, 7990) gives 0.00 mag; 8.92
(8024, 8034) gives 0.00 mag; 8.84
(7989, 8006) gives 0.00 mag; 8.84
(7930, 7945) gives 0.02 mag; 8.76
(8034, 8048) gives 0.00 mag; 8.78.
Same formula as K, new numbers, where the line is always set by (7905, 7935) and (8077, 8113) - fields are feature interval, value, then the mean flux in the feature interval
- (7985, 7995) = -0.21 angstrom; 9.05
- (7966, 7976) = 0.11 angstrom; 8.8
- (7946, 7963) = 0.02 angstrom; 8.91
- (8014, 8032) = -0.06 angstrom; 8.85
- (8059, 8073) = -0.09 angstrom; 8.81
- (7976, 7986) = -0.15 angstrom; 9.01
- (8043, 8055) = 0.08 angstrom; 8.72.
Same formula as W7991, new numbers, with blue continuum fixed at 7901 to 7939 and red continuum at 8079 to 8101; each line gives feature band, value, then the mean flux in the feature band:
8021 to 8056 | 0.00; 8.78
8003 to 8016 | 0.00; 8.81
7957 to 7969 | 0.00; 8.89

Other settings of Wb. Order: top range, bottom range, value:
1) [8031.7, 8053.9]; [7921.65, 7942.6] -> 0.99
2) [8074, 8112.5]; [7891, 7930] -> 0.96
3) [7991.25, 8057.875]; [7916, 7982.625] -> 0.99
